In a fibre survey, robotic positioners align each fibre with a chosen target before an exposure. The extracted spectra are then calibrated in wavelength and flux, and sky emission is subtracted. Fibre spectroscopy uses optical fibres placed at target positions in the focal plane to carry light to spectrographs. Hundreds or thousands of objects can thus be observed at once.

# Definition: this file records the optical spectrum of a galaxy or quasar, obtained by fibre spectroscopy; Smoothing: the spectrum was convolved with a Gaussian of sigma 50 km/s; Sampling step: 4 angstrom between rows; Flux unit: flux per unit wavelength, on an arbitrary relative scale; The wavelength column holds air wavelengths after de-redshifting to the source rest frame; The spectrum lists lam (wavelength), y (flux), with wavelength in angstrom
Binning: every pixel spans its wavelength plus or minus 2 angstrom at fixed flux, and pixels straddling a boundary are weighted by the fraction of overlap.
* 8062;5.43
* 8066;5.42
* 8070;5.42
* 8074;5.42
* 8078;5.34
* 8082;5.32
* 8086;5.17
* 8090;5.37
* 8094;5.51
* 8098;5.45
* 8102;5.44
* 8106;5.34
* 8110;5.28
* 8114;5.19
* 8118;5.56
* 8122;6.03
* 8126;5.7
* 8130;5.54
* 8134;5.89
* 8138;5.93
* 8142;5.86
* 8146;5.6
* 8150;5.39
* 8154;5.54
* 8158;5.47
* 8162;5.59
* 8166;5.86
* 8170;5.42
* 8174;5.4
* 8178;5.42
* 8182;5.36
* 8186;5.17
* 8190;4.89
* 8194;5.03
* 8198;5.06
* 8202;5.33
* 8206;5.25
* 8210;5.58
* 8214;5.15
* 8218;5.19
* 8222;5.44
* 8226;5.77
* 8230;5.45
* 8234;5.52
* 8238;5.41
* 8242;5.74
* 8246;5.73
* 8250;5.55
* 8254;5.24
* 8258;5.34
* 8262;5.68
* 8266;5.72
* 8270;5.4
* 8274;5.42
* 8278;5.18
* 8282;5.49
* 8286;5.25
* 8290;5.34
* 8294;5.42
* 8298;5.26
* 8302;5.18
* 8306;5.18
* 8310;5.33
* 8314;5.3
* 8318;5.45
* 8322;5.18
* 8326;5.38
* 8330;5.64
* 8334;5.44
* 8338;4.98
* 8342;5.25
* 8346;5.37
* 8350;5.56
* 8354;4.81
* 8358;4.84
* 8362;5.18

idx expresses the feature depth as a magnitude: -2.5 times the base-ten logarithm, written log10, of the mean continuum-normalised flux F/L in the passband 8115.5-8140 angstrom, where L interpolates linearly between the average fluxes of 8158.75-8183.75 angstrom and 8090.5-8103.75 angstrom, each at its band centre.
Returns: -0.06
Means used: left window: 5.46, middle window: 5.76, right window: 5.51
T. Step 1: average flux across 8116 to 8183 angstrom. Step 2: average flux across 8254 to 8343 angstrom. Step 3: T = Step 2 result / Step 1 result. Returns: 1.0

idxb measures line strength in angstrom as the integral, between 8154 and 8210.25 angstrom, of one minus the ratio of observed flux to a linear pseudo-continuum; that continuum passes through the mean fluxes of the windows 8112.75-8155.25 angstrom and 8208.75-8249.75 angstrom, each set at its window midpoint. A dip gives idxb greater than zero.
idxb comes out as 2.4 angstrom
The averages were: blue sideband 5.67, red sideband 5.5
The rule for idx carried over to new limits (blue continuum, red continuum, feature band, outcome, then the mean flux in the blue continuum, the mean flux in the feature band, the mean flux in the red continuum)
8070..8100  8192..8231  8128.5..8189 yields -0.042 mag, 5.37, 5.55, 5.32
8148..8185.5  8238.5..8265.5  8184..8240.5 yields 0.042 mag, 5.48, 5.31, 5.55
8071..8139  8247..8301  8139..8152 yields -0.033 mag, 5.49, 5.64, 5.41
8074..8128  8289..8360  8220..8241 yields -0.037 mag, 5.44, 5.53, 5.27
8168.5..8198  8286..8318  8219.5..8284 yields -0.048 mag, 5.23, 5.5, 5.29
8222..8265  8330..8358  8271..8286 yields 0.017 mag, 5.54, 5.35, 5.24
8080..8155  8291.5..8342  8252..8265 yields -0.014 mag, 5.53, 5.44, 5.31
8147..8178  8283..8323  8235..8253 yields -0.038 mag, 5.52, 5.58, 5.3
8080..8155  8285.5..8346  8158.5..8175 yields -0.018 mag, 5.53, 5.57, 5.31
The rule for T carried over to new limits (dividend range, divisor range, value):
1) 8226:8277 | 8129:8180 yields 0.98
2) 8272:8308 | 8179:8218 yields 1.02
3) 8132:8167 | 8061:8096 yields 1.06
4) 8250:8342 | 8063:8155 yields 0.97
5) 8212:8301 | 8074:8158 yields 0.99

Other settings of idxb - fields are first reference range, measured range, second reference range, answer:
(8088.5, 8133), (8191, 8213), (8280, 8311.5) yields 0.7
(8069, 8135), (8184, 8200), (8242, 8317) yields 1.2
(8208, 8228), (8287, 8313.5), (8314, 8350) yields 0.4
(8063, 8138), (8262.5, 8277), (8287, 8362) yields -0.5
